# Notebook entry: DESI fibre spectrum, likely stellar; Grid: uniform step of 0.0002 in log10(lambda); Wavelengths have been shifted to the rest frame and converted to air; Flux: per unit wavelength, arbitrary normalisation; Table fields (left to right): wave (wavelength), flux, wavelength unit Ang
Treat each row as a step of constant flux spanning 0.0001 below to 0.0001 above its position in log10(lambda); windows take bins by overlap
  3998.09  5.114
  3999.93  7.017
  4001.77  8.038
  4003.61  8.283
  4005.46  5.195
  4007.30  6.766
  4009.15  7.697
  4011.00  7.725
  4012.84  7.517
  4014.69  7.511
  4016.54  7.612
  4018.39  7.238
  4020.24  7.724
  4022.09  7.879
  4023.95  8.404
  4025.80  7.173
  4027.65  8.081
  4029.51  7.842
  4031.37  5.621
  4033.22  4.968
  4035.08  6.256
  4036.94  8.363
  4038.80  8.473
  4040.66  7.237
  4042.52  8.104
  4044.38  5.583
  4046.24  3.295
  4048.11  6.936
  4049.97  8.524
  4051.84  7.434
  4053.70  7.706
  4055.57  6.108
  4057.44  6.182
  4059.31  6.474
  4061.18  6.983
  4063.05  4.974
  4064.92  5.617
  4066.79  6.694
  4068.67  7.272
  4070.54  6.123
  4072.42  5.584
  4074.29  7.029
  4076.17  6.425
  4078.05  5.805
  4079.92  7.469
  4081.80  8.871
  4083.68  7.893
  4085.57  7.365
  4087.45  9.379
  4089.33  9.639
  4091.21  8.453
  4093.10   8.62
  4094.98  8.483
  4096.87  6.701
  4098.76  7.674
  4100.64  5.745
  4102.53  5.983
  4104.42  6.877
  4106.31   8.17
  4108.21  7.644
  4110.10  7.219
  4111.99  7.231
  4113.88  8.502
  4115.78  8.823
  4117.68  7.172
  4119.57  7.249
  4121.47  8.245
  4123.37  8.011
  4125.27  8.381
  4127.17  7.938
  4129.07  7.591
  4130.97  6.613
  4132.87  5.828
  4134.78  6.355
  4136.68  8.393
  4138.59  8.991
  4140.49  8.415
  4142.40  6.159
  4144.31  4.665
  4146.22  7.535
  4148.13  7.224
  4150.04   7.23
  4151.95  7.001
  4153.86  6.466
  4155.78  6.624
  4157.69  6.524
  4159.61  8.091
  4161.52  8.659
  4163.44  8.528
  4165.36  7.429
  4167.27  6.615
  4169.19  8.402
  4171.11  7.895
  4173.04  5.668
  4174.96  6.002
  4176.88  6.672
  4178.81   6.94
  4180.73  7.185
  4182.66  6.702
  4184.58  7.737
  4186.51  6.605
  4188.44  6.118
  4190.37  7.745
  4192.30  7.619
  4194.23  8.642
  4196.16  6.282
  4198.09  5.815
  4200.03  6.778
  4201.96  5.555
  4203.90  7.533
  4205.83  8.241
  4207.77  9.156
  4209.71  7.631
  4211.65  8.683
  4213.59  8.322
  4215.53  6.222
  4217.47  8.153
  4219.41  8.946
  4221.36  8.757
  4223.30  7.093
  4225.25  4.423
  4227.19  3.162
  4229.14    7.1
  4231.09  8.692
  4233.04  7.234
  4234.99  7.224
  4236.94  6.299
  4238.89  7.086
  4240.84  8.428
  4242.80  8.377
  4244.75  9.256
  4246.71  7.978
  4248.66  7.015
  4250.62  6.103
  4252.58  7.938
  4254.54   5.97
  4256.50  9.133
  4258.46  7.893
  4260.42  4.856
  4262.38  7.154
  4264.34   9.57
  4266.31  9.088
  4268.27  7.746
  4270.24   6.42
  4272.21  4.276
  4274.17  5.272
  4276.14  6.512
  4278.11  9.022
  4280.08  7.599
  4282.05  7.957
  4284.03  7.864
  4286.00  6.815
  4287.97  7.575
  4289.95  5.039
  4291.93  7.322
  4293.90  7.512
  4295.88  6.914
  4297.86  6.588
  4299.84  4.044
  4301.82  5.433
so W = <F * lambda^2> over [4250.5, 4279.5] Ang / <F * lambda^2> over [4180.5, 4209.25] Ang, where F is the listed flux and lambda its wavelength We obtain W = 1.0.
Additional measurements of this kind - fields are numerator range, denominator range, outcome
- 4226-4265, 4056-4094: 1.11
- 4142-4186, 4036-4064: 1.09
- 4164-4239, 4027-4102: 1.08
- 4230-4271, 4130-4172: 1.10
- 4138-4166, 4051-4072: 1.17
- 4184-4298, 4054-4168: 1.06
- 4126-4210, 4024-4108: 1.07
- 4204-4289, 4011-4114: 1.13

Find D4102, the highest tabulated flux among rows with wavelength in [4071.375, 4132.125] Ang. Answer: 9.639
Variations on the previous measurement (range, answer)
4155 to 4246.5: 9.256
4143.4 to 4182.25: 8.659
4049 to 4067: 8.524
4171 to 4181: 7.895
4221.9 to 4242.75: 8.692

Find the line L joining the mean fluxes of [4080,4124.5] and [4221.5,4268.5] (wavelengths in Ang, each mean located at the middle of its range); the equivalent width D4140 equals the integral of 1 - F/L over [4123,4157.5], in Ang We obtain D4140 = 2.3 Ang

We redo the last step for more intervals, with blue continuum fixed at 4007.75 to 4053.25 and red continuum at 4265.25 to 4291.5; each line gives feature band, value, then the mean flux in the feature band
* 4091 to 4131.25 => -2.55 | 7.61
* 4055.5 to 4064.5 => 1.35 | 6.12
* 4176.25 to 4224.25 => -2.21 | 7.41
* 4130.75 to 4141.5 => -0.52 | 7.48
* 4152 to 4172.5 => -1.00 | 7.46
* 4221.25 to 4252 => -0.21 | 7.1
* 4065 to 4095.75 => -1.43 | 7.51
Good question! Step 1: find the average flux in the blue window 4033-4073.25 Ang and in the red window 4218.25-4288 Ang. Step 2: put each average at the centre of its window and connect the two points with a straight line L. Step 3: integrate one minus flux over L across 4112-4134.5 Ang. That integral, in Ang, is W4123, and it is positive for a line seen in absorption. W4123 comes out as -2.5 Ang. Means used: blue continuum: 6.62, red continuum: 7.27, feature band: 7.61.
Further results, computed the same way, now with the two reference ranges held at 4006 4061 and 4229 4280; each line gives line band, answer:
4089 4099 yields -1.45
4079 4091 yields -2.13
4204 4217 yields -1.22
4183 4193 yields 0.24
